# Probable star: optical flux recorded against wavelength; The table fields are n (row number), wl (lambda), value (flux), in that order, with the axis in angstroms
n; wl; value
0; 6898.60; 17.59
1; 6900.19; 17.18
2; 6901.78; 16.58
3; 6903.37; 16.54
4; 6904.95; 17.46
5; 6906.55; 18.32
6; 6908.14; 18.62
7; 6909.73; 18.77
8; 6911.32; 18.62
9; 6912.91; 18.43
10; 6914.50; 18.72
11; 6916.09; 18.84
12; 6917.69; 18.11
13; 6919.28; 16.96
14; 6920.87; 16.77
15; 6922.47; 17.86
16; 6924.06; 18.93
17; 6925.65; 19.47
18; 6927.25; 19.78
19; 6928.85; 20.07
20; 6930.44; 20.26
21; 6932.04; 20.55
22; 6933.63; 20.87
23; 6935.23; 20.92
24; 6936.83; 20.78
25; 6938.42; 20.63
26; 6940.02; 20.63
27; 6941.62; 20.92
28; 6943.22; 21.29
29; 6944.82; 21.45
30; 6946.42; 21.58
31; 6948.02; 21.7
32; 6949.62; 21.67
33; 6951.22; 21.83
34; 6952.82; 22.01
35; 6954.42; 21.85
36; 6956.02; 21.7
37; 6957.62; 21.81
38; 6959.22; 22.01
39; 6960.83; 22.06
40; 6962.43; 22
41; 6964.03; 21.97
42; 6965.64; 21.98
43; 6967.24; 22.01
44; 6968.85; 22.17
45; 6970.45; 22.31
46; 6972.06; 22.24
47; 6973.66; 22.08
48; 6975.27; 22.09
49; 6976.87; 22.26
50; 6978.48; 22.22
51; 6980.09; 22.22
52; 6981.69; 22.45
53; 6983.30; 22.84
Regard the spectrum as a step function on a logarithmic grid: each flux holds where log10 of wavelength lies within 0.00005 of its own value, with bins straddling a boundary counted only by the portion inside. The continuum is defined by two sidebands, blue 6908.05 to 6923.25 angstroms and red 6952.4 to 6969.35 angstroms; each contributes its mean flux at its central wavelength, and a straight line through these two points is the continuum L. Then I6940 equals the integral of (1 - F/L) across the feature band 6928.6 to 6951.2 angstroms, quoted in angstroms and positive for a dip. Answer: -0.9 angstroms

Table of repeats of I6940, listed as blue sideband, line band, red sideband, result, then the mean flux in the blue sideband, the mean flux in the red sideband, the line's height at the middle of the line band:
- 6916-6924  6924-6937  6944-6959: -0.8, 17.7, 21.8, 19.1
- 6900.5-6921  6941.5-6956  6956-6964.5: -0.4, 17.9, 22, 21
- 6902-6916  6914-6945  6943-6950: 0.6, 18.2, 21.5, 20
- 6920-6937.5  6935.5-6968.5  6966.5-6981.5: -1.0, 19.6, 22.2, 21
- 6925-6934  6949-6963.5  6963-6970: -0.2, 20.1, 22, 21.5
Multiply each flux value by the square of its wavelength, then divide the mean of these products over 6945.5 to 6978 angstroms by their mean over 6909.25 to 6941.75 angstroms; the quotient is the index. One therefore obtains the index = 1.1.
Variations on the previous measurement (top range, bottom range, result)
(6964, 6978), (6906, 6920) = 1.22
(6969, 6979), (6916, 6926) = 1.25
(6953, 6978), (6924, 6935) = 1.11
